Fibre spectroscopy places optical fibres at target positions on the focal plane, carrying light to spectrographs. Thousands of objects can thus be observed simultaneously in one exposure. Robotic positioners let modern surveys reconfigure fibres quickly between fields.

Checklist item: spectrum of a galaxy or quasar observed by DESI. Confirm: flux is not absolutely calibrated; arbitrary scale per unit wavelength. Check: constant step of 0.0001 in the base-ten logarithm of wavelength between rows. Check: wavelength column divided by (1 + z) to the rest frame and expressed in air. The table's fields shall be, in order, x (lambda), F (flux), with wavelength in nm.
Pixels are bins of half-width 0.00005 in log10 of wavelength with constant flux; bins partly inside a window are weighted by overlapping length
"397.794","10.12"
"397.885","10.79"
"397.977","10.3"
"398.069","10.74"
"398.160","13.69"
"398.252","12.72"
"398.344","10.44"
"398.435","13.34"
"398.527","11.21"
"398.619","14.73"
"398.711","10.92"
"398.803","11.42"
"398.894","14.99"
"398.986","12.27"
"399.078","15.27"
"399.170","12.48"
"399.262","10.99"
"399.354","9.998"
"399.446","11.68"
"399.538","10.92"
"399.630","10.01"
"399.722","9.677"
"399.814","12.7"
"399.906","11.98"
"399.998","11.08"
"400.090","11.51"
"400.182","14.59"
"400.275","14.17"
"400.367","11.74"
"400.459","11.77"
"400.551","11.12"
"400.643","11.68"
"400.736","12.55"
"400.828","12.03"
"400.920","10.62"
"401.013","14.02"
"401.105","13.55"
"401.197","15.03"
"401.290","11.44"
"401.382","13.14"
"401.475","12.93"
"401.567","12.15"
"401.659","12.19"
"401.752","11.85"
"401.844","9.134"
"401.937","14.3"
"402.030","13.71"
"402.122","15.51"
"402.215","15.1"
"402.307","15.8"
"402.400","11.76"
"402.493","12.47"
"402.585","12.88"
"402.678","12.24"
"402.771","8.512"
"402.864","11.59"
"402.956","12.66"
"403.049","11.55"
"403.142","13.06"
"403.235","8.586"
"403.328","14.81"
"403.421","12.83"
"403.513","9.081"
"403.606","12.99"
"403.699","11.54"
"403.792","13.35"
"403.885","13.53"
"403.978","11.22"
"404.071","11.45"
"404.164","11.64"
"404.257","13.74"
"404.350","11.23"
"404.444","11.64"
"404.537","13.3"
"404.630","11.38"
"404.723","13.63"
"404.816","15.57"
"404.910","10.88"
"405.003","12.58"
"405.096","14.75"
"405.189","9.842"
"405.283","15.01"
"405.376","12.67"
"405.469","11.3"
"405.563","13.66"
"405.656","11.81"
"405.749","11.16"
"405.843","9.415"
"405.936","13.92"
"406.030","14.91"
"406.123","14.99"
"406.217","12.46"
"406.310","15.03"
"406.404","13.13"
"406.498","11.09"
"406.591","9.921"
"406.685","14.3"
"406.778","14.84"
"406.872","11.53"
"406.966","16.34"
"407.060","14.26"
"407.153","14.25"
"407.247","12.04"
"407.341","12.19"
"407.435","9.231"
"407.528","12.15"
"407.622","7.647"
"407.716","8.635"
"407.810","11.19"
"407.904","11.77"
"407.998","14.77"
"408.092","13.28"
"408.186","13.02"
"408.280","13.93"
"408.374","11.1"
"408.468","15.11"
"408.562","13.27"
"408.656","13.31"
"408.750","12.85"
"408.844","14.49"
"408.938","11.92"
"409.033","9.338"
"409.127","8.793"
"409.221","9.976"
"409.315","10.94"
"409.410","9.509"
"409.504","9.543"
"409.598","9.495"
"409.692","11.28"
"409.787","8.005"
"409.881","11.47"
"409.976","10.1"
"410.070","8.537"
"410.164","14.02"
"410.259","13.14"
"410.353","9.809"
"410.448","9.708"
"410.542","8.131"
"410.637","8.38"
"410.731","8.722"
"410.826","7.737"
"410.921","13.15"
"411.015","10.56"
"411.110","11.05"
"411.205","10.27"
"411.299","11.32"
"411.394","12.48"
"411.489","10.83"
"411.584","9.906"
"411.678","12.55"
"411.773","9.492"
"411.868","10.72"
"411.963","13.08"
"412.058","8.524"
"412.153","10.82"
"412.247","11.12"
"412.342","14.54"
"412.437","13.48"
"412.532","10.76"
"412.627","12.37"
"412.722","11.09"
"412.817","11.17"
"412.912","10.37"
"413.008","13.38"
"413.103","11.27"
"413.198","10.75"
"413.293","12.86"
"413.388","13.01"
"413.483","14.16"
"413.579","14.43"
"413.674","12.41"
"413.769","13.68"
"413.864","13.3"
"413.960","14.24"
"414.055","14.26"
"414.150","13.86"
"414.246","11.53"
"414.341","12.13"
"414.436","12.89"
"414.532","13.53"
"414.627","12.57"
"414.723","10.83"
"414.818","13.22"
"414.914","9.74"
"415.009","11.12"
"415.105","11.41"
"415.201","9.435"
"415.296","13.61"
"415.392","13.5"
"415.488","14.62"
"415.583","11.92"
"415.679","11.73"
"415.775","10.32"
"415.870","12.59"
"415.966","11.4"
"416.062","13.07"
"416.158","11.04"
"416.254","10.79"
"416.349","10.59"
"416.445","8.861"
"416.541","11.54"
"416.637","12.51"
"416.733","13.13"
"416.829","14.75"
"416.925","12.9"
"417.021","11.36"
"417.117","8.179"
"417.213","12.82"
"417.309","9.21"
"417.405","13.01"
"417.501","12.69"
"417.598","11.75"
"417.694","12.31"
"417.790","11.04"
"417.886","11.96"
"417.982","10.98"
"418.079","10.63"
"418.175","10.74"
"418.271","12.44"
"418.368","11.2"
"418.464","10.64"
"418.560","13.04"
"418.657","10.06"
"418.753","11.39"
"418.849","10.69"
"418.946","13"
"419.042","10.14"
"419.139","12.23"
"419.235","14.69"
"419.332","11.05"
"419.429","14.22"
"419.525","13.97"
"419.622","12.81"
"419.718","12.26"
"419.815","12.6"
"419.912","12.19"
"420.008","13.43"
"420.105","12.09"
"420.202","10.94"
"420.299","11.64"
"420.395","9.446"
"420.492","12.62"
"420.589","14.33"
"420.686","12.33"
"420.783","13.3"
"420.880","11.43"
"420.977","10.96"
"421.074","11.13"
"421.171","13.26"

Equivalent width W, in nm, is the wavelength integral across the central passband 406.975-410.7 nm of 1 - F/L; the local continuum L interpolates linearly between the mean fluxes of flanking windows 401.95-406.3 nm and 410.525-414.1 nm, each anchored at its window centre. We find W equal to 0.22 nm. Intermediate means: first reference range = 12.6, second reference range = 11.6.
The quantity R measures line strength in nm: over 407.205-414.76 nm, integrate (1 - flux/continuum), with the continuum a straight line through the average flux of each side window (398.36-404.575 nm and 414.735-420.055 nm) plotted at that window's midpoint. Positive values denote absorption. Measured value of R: 0.308 nm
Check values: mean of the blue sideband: 12.3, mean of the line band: 11.5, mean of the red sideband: 11.9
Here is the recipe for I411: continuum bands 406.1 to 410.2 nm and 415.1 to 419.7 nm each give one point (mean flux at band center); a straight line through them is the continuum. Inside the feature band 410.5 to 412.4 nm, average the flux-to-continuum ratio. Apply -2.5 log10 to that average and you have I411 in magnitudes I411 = 0.11 mag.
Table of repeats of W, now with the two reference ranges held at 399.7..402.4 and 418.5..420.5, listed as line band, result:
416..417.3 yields 0.06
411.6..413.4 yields 0.11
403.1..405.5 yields 0.04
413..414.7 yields -0.10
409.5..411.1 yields 0.29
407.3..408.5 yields 0.06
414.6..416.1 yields 0.04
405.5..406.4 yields -0.04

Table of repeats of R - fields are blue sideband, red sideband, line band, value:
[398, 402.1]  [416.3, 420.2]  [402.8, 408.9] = -0.20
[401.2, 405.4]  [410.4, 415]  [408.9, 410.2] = 0.19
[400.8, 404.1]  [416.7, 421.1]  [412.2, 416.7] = -0.04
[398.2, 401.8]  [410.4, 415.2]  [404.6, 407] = -0.19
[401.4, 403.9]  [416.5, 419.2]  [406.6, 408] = 0.00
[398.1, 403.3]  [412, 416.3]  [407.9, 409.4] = -0.01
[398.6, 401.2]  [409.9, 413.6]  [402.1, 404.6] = -0.09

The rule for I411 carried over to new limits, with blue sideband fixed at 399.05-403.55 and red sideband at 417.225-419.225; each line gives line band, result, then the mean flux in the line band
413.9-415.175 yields -0.06 mag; 12.4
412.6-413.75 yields -0.05 mag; 12.3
